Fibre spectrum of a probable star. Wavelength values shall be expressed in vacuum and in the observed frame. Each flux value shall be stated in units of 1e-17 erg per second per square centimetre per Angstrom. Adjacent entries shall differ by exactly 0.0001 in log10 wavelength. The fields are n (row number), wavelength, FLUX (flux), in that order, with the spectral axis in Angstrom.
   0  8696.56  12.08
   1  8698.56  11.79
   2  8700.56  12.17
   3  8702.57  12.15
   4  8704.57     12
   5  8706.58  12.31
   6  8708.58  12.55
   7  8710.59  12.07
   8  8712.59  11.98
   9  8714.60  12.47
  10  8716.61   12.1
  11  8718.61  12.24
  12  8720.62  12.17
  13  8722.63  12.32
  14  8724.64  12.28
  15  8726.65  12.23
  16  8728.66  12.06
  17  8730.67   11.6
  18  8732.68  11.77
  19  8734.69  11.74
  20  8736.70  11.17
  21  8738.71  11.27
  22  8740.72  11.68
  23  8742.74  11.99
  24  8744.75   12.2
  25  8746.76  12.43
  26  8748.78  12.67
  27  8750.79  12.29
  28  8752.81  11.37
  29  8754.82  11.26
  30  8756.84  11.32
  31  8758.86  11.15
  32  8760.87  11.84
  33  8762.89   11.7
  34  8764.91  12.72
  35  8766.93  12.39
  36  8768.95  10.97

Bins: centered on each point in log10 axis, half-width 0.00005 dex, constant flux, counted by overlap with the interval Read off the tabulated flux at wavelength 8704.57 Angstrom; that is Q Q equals 12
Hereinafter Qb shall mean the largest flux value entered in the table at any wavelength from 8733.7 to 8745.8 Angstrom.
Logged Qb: 12.2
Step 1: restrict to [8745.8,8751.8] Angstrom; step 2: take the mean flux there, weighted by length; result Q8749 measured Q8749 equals 12.5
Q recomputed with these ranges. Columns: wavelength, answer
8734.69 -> 11.74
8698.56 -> 11.79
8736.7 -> 11.17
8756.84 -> 11.32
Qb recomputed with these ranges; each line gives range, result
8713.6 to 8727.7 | 12.47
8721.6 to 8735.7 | 12.32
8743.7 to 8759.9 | 12.67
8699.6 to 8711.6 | 12.55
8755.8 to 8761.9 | 11.84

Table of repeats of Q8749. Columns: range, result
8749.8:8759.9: 11.5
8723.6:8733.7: 12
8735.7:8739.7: 11.2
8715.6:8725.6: 12.2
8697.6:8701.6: 12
